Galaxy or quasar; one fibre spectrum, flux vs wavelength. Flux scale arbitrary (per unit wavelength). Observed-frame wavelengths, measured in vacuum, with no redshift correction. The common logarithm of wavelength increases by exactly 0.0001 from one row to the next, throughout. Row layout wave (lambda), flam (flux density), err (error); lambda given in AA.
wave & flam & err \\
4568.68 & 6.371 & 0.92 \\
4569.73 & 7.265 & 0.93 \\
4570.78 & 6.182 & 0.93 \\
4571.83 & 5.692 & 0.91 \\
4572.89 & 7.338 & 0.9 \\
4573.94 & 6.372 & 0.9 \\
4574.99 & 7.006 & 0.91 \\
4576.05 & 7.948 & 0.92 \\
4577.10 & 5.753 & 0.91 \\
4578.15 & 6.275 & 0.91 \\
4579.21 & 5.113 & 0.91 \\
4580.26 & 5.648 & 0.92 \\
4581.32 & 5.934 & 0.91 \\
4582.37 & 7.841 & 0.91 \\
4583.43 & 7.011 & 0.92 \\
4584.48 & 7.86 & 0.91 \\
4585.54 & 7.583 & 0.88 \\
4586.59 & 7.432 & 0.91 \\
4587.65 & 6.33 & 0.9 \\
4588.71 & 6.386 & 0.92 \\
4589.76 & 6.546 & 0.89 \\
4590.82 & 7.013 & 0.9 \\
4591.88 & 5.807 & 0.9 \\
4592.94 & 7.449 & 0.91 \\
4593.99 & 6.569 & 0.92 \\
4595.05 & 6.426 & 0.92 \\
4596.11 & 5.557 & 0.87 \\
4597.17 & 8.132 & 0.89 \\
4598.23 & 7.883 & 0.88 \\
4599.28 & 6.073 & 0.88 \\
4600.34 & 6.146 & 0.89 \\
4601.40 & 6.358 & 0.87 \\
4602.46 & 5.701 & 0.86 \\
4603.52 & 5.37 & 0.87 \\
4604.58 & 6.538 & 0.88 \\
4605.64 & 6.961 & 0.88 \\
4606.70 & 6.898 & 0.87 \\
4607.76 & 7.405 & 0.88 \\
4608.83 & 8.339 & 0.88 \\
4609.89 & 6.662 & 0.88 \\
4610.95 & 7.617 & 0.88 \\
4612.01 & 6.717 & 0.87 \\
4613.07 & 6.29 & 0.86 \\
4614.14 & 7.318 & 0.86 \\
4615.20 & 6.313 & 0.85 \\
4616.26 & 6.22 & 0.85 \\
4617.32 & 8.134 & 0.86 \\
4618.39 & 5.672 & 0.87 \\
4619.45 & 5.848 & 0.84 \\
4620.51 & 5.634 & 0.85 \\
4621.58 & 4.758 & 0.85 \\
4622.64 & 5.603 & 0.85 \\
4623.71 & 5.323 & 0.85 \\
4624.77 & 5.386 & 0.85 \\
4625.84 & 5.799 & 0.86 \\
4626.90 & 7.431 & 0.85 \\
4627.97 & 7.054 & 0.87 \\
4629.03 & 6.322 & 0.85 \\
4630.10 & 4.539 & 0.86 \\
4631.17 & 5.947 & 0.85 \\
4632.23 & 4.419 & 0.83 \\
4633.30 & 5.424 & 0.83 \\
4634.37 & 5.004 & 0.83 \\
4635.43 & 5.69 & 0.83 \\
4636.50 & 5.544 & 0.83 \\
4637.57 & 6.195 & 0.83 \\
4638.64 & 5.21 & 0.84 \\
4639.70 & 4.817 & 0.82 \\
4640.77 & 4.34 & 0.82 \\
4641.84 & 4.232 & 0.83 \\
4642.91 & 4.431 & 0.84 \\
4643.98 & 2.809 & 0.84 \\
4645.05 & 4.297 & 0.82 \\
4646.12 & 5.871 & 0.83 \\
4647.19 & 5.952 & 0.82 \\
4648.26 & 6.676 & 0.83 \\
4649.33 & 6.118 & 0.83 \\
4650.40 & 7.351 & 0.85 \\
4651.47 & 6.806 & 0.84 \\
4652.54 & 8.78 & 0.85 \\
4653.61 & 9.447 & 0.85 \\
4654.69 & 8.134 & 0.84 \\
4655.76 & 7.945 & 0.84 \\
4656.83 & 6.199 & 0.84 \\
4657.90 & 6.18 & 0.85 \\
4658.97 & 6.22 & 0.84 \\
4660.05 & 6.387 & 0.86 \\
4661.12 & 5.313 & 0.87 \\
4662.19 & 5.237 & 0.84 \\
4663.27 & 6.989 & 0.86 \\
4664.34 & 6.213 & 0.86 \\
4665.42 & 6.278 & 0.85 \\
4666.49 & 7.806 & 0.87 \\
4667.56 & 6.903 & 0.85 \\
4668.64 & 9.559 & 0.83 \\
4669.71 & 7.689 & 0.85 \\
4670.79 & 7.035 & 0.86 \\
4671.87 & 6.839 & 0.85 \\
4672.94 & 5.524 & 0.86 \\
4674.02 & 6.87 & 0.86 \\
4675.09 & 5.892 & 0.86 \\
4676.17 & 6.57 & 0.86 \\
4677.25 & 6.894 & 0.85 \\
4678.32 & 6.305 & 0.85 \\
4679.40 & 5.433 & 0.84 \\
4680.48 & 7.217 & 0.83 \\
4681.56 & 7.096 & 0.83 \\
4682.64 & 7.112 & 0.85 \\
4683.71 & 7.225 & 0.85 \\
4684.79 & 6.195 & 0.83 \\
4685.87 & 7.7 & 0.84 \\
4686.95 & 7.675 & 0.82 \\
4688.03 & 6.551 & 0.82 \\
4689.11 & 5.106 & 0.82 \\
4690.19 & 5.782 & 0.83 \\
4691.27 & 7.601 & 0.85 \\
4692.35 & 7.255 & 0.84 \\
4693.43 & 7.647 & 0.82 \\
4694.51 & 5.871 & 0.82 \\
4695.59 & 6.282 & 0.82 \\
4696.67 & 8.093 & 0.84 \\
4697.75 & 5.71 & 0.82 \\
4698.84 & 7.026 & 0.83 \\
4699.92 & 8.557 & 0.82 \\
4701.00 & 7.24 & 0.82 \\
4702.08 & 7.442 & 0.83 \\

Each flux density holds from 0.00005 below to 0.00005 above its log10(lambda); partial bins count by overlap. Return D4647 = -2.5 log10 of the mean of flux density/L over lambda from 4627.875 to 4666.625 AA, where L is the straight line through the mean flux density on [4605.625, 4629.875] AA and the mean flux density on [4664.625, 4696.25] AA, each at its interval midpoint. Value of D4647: 0.115 mag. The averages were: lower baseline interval 6.47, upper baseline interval 6.82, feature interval 5.98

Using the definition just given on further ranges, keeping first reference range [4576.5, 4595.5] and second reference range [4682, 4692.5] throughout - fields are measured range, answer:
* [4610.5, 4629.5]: 0.064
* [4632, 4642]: 0.290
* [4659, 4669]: 0.016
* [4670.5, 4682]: 0.047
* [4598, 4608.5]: 0.020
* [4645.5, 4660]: -0.043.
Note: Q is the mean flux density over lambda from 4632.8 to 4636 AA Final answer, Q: 5.38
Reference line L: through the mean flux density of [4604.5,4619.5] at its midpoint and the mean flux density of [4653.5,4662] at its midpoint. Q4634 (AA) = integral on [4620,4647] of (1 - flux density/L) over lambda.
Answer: 6.1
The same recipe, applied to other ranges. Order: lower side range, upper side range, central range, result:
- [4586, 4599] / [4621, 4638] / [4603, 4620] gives -1.56 AA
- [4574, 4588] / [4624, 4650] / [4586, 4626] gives -2.29 AA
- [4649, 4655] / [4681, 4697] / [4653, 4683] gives 2.30 AA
